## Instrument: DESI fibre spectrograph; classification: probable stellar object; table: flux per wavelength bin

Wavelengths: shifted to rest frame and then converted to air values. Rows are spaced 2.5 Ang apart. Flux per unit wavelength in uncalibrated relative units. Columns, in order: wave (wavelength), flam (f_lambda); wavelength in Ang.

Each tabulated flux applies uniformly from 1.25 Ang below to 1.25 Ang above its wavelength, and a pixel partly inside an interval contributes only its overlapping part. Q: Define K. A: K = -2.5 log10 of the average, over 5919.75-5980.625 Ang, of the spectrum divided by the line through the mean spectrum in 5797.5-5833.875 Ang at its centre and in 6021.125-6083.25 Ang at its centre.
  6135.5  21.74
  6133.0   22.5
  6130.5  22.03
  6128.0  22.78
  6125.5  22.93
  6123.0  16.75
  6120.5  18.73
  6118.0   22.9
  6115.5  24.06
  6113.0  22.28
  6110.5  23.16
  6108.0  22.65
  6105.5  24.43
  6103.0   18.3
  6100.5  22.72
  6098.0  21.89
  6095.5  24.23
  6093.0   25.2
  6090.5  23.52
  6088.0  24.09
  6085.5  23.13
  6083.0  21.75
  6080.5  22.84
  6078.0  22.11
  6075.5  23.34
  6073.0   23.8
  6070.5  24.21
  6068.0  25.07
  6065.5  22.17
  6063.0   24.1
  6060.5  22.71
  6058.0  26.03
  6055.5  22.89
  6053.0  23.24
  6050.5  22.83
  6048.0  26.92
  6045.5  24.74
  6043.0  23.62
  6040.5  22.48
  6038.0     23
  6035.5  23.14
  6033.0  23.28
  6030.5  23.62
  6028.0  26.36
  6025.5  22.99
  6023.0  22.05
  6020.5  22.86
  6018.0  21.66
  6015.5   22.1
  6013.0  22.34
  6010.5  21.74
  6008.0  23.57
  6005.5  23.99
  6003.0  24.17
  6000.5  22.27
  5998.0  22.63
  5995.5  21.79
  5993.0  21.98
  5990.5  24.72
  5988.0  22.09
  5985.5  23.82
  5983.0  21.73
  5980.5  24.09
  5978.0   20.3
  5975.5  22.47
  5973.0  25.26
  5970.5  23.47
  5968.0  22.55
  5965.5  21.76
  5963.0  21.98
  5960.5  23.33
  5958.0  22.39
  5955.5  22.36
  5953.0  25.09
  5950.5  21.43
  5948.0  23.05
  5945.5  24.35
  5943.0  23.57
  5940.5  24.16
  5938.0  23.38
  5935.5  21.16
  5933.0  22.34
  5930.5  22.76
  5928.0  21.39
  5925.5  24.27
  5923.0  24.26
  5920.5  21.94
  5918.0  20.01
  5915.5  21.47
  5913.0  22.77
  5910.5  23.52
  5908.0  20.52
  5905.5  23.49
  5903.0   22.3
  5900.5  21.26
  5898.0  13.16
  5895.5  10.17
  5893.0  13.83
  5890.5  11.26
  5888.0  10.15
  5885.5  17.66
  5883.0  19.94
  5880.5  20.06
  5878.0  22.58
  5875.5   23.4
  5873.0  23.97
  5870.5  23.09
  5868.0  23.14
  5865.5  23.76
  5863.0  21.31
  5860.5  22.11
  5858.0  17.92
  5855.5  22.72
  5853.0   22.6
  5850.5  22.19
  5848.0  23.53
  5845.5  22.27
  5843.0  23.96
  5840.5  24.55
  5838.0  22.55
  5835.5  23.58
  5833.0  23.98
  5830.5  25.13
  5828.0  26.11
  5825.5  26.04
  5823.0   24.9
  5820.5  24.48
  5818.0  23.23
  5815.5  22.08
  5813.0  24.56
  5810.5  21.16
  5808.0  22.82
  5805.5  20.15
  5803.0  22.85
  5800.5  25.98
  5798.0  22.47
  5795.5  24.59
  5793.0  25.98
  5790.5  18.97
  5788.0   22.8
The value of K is 0.04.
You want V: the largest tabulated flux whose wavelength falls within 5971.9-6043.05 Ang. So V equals 26.36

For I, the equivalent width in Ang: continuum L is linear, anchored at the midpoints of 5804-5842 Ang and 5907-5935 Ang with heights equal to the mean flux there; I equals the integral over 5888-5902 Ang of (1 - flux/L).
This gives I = 5.5 Ang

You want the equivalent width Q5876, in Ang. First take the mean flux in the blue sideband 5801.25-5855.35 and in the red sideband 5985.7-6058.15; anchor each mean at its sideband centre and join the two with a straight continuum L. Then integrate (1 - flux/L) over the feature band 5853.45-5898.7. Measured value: 8.5 Ang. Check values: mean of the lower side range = 23.5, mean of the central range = 19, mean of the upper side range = 23.2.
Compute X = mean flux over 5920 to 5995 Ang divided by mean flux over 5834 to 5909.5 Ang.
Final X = 1.1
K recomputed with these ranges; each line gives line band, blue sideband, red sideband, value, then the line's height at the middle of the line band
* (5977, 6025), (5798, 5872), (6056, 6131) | 0.014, 22.9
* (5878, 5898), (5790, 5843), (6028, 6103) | 0.486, 23.6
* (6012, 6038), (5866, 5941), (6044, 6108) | -0.023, 22.6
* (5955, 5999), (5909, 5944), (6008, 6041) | 0.003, 22.8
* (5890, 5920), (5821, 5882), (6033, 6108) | 0.222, 23.2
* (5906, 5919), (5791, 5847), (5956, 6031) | 0.071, 23.3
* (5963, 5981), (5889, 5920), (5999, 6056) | -0.075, 21.2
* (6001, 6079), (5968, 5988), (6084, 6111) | -0.022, 23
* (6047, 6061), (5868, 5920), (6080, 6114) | -0.094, 22.1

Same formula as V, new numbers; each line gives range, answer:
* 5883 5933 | 24.27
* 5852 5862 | 22.72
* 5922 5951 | 24.35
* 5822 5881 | 26.11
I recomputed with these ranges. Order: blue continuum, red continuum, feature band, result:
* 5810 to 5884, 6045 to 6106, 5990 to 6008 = 0.2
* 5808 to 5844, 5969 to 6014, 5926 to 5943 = 0.4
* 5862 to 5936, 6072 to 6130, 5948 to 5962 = -1.3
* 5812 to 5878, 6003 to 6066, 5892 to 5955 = 5.1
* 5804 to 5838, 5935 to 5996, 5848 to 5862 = 1.1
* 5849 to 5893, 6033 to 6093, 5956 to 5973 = -0.7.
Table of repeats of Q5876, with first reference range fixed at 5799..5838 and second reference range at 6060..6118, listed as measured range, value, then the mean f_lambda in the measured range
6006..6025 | 0.7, 22.4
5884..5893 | 3.9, 13.3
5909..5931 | 1.0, 22.5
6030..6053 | -0.5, 23.7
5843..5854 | 0.4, 22.8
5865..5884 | 0.9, 22.5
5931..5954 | 0.3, 23.1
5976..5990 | 0.5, 22.5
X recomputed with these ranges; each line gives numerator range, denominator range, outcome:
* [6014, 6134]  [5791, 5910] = 1.06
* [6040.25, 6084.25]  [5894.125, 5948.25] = 1.10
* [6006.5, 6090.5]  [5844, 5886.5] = 1.07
